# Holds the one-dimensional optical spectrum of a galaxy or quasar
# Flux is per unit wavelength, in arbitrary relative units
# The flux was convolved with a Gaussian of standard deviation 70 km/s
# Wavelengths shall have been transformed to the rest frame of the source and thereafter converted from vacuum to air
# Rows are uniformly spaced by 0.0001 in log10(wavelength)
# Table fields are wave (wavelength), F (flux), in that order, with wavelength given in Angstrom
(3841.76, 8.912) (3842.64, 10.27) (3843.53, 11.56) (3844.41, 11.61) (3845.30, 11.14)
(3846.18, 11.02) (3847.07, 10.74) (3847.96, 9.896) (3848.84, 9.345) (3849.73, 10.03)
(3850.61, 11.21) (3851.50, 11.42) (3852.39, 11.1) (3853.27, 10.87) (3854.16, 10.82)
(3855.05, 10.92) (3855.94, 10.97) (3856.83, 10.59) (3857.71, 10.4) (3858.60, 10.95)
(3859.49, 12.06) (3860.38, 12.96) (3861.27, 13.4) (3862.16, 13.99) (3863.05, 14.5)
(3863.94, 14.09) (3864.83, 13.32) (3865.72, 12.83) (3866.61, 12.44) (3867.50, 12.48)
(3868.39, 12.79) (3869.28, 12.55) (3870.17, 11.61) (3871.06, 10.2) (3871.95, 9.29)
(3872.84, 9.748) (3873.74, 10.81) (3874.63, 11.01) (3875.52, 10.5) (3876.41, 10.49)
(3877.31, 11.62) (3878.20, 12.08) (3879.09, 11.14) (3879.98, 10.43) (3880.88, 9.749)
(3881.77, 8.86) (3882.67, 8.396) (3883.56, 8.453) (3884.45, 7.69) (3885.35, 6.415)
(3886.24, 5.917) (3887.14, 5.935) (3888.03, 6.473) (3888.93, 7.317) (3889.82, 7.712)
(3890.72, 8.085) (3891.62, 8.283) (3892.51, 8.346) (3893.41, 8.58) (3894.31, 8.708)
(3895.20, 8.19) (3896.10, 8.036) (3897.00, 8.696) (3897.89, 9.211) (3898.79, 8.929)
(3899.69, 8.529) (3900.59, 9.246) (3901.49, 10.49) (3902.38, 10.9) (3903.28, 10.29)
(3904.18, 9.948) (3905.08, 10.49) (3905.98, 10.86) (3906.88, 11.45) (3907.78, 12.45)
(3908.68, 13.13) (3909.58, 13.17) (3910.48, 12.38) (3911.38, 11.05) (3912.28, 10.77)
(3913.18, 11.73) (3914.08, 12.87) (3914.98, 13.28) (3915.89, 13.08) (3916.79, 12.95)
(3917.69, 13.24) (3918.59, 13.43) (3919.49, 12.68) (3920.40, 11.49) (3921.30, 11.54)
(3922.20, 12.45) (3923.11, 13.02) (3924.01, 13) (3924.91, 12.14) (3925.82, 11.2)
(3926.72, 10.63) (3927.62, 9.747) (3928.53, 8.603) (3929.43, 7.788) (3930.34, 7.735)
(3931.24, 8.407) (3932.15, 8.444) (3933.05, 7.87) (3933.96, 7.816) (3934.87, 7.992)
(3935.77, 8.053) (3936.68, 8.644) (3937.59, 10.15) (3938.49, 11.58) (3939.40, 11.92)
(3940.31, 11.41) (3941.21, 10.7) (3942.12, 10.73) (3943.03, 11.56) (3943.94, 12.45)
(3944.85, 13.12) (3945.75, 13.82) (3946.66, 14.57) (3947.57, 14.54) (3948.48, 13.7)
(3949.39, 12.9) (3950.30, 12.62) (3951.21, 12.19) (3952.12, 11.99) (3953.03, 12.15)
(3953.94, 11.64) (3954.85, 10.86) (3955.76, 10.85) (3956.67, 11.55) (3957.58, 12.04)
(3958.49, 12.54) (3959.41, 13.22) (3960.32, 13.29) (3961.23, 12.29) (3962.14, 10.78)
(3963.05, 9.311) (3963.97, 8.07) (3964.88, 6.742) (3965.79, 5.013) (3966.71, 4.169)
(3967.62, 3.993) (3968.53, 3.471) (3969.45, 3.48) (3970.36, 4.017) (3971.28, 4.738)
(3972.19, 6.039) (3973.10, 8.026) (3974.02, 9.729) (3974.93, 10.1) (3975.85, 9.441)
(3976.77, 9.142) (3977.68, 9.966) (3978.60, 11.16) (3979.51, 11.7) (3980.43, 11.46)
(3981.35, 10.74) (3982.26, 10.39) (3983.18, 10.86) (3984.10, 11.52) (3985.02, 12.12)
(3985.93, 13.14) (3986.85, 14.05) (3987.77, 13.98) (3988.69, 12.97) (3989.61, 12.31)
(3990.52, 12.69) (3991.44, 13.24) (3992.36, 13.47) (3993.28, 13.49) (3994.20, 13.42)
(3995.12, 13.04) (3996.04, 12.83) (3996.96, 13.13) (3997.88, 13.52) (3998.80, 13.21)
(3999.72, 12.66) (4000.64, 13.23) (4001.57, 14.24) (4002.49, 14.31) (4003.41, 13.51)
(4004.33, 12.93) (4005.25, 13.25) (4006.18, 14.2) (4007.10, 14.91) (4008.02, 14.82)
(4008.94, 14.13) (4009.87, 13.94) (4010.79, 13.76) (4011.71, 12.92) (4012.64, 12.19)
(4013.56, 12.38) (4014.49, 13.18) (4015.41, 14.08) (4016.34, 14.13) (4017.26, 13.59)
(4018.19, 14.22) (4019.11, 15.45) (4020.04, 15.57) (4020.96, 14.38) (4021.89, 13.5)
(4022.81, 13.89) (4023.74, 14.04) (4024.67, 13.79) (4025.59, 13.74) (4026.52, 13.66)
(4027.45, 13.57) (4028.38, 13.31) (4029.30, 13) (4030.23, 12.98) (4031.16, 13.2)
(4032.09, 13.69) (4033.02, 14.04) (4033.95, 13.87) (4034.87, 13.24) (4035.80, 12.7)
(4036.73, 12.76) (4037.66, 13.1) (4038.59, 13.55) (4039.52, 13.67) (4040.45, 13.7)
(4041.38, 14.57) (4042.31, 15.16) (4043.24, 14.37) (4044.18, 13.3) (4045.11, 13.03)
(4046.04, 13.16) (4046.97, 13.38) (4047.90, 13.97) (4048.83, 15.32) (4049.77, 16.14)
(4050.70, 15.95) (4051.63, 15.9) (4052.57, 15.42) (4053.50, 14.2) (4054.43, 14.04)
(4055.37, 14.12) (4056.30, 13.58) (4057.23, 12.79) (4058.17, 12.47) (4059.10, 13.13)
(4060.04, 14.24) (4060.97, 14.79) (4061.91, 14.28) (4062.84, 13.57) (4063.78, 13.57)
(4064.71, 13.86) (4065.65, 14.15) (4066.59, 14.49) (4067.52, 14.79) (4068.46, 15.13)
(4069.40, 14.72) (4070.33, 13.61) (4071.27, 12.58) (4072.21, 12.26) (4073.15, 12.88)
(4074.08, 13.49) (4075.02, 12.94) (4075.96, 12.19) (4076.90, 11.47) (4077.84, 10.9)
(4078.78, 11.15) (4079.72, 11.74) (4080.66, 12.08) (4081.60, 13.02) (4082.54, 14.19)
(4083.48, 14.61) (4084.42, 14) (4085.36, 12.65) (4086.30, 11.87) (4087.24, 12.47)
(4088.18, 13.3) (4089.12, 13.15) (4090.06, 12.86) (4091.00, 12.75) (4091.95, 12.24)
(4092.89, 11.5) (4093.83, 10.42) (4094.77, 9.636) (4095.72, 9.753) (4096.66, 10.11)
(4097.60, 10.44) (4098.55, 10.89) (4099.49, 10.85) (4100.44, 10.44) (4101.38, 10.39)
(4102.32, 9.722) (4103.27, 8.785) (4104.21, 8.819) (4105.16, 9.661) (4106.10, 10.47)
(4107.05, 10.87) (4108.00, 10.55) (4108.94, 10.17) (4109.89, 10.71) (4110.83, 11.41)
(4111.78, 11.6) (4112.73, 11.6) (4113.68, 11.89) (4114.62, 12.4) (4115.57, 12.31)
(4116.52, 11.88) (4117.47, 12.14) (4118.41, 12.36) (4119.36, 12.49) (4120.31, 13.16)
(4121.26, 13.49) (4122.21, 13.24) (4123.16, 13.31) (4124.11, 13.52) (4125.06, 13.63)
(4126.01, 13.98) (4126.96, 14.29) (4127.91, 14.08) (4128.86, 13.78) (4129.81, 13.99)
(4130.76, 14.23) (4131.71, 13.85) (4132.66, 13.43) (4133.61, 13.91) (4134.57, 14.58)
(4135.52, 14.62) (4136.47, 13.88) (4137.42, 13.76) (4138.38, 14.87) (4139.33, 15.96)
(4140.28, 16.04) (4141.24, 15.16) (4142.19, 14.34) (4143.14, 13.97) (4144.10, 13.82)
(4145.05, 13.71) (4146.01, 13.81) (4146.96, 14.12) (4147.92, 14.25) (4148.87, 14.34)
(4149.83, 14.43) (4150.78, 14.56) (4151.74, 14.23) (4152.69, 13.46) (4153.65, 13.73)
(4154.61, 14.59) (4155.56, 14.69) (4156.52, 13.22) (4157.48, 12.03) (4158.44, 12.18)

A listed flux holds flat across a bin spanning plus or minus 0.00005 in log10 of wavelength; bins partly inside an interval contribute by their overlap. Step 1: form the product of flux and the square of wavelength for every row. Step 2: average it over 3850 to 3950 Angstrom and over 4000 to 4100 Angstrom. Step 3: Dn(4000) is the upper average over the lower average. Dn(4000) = 1.34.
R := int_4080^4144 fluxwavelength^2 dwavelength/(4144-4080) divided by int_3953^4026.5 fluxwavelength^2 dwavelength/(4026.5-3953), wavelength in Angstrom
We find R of 1.13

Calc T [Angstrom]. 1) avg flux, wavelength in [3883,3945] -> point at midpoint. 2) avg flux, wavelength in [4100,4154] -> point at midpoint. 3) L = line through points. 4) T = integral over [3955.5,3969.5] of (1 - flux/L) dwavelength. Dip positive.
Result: 2.4 Angstrom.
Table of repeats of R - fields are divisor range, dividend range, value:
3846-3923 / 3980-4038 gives 1.33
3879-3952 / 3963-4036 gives 1.20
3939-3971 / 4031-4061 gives 1.40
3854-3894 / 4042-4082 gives 1.45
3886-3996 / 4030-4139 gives 1.32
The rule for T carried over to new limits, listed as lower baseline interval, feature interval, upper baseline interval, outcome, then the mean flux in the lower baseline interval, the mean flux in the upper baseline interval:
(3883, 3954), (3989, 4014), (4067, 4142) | -4.4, 10.5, 12.5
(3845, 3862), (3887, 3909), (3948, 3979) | 2.5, 11.1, 9.44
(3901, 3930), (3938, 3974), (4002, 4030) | 6.5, 11.6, 13.8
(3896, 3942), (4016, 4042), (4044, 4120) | -3.9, 10.7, 12.5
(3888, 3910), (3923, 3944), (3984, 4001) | 1.7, 9.55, 13.1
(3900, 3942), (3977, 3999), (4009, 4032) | 0.7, 10.9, 13.7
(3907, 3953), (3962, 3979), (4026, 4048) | 7.1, 11.5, 13.5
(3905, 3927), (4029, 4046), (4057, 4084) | -0.6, 12.2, 13.3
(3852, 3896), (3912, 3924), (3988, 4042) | -1.3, 10.3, 13.6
